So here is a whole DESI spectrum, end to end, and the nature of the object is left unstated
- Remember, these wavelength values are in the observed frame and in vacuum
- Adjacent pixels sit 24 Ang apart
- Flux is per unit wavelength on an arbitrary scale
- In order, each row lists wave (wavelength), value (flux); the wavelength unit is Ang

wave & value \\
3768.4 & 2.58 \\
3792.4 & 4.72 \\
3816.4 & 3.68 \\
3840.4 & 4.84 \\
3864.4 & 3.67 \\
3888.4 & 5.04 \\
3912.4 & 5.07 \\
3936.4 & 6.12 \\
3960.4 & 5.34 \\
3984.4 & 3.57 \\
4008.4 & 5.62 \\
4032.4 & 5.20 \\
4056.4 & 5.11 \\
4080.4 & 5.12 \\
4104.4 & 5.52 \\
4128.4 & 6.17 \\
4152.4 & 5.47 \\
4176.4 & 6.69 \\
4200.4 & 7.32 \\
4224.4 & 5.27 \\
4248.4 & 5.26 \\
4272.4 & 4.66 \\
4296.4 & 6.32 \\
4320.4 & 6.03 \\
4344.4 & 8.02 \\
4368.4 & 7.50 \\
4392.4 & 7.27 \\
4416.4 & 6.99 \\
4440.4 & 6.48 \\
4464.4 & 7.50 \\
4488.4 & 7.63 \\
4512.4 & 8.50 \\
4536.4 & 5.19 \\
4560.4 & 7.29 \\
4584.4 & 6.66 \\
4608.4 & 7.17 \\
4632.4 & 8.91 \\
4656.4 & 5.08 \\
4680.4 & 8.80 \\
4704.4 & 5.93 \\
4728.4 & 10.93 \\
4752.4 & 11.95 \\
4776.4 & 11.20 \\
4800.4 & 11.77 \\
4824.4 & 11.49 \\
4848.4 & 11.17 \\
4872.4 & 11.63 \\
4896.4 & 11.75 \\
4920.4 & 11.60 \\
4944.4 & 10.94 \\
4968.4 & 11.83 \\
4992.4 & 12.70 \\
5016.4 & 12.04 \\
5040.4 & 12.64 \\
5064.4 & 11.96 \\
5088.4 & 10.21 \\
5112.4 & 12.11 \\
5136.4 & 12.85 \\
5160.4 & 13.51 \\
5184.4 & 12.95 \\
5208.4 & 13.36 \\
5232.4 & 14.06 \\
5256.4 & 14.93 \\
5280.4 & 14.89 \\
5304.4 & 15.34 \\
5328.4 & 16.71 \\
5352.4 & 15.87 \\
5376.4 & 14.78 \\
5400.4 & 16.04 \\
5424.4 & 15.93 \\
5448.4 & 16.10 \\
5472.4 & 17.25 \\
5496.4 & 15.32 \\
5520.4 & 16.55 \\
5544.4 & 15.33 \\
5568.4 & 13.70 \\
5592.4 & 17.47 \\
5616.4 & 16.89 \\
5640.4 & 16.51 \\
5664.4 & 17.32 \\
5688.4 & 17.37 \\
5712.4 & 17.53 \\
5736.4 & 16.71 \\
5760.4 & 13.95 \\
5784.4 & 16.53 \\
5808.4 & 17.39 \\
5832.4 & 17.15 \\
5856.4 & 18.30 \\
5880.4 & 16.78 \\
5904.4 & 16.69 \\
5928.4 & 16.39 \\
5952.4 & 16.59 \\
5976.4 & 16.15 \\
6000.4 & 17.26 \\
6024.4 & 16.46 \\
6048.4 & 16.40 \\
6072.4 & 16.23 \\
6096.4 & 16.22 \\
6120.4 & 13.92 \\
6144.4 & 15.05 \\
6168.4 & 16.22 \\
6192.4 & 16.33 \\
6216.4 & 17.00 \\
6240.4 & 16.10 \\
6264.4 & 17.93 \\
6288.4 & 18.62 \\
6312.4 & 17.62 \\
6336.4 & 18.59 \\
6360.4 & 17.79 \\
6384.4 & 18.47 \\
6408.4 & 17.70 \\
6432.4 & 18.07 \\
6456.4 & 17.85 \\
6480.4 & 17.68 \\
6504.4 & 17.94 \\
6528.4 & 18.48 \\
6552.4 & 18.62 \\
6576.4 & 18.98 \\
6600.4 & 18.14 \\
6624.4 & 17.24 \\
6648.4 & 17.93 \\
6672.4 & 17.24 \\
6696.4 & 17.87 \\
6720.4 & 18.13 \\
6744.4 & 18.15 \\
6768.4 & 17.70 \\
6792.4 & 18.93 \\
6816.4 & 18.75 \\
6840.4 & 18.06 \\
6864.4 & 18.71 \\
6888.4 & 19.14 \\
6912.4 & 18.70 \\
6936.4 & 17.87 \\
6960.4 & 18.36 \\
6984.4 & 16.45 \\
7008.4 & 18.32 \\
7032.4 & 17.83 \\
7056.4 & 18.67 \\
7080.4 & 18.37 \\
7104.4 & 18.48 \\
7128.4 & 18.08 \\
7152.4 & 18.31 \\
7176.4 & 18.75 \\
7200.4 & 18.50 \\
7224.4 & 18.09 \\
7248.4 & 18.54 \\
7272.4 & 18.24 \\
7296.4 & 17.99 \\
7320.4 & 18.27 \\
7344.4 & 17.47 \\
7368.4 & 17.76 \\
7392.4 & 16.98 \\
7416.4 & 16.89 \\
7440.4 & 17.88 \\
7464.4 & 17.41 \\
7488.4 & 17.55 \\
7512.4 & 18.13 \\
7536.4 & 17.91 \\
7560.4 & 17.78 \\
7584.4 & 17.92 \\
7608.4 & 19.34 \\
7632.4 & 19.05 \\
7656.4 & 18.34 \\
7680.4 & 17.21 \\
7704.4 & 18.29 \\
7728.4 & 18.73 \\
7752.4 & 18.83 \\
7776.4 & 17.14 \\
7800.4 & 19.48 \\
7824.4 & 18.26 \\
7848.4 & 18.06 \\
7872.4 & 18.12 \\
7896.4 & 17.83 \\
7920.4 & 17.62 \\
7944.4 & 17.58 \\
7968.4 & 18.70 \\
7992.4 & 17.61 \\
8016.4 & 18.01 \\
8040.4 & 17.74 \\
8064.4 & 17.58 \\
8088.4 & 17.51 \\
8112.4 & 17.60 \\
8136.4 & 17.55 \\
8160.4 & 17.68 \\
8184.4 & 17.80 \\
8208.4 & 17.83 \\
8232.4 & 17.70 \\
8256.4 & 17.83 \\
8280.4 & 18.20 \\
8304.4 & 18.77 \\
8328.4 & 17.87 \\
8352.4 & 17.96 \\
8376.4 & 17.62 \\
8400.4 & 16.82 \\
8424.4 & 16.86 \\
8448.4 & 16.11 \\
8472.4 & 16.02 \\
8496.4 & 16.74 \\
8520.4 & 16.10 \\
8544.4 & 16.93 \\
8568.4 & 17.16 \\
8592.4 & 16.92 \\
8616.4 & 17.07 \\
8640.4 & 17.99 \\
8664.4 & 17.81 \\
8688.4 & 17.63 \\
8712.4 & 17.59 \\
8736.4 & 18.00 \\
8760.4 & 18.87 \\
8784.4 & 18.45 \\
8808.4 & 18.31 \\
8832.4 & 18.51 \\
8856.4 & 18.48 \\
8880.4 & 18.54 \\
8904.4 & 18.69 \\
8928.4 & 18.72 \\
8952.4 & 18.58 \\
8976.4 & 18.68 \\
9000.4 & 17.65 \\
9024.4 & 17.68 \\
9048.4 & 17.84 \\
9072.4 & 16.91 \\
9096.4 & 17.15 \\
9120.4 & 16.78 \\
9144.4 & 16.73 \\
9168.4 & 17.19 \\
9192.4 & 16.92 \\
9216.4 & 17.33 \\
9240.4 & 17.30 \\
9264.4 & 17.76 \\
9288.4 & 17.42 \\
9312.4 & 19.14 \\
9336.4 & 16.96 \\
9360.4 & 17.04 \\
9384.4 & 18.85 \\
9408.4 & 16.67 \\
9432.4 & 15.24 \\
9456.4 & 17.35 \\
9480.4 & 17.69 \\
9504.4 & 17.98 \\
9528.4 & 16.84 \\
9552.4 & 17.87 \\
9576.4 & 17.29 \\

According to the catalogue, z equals 0.184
